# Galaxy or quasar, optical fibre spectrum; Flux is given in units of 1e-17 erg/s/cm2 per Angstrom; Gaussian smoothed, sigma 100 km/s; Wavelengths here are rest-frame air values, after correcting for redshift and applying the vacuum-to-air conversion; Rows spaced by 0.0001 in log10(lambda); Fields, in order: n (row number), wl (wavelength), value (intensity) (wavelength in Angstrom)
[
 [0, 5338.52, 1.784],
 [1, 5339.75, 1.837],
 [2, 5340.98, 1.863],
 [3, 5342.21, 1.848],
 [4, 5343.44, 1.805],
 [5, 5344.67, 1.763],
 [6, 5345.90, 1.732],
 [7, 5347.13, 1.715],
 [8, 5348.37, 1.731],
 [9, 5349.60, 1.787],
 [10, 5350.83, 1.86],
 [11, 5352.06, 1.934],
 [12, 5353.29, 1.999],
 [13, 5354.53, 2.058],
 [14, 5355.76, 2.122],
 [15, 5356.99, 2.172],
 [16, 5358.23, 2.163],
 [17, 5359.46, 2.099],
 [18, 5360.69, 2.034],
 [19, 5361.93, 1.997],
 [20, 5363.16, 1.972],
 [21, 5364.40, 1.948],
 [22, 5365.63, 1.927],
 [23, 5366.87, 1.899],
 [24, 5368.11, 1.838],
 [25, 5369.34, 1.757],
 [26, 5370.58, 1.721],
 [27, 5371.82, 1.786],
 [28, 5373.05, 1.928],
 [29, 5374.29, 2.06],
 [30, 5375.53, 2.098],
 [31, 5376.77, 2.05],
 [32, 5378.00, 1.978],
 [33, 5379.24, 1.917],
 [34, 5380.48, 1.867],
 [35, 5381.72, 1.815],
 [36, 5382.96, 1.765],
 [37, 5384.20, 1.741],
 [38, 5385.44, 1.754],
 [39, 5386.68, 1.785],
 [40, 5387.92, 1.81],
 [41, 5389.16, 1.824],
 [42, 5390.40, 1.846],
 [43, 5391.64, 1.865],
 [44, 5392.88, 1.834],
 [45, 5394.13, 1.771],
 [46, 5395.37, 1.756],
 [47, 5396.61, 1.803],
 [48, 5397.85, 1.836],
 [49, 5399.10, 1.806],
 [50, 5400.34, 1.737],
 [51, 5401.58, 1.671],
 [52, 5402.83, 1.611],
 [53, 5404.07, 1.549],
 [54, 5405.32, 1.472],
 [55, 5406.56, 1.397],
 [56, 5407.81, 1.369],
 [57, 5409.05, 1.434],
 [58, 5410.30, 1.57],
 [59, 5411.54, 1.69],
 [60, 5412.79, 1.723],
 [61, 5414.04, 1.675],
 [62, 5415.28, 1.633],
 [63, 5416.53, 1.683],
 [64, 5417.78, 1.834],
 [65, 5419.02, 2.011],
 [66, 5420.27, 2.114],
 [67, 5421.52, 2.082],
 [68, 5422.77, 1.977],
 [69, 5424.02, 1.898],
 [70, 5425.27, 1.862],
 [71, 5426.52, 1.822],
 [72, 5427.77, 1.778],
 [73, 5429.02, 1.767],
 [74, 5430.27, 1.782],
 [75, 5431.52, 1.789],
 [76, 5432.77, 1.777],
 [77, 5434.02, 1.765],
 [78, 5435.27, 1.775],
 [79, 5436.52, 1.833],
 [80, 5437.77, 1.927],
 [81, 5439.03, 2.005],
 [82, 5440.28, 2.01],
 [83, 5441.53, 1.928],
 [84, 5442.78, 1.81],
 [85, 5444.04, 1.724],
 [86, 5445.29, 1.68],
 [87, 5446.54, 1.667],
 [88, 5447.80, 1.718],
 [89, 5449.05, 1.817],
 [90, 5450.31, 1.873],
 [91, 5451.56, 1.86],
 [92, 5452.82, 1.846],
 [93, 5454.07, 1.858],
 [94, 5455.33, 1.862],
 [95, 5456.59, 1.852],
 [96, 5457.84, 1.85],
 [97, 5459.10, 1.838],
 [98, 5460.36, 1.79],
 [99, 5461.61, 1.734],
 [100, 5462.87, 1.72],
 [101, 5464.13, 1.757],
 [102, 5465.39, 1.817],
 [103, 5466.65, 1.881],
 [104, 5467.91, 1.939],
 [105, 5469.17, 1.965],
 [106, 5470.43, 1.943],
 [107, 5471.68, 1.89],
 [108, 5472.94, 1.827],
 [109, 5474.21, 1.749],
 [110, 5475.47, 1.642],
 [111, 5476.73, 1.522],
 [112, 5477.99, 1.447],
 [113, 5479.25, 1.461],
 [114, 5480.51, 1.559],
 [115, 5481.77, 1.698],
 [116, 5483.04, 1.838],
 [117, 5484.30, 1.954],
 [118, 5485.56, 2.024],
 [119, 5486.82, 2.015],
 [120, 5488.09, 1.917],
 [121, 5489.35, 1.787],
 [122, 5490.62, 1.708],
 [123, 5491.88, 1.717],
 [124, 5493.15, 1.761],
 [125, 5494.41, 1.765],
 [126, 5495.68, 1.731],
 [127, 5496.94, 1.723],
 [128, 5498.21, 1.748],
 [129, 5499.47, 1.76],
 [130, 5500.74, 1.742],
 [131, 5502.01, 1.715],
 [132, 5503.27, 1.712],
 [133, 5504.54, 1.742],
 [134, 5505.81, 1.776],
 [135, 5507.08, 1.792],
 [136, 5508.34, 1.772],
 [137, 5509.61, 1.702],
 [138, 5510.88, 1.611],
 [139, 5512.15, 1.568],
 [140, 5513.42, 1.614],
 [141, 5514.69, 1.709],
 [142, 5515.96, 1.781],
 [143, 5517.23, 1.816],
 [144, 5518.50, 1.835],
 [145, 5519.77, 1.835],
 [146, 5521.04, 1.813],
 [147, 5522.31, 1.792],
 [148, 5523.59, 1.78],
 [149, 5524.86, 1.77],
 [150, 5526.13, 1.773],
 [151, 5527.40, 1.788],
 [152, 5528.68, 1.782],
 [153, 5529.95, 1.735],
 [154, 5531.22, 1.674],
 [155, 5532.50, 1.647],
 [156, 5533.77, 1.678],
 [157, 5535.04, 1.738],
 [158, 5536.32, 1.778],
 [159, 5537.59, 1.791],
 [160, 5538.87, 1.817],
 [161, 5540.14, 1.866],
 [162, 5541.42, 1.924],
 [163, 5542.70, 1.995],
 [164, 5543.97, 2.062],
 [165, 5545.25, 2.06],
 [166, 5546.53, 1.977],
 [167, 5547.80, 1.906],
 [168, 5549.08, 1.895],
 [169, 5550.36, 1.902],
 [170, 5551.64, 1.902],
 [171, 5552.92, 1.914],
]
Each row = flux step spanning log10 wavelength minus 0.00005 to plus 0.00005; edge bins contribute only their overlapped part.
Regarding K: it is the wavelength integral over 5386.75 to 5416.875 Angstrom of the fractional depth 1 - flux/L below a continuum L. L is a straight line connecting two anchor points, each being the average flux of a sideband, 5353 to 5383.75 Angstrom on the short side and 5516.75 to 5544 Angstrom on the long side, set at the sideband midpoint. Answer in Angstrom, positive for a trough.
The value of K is 3.77 Angstrom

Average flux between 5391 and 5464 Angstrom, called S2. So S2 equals 1.78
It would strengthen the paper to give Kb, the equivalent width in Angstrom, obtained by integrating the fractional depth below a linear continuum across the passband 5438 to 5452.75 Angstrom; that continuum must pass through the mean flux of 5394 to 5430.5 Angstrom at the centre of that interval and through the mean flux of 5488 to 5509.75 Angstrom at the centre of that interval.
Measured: -0.7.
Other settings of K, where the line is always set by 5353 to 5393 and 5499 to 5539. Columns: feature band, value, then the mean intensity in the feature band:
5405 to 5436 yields 1.88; 1.75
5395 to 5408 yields 1.68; 1.64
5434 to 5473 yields -0.29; 1.84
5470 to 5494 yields 0.39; 1.76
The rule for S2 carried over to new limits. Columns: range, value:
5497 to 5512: 1.73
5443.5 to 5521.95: 1.77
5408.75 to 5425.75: 1.81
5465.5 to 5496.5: 1.78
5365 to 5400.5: 1.85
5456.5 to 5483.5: 1.76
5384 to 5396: 1.8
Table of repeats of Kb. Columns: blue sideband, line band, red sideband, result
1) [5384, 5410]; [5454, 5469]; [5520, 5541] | -0.8 Angstrom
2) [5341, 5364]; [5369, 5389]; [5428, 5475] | 0.4 Angstrom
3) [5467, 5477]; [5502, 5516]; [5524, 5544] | 0.8 Angstrom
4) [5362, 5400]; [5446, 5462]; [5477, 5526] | -0.2 Angstrom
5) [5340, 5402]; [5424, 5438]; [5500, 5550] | 0.3 Angstrom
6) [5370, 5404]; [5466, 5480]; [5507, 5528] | 0.2 Angstrom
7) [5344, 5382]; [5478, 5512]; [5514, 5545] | 1.4 Angstrom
